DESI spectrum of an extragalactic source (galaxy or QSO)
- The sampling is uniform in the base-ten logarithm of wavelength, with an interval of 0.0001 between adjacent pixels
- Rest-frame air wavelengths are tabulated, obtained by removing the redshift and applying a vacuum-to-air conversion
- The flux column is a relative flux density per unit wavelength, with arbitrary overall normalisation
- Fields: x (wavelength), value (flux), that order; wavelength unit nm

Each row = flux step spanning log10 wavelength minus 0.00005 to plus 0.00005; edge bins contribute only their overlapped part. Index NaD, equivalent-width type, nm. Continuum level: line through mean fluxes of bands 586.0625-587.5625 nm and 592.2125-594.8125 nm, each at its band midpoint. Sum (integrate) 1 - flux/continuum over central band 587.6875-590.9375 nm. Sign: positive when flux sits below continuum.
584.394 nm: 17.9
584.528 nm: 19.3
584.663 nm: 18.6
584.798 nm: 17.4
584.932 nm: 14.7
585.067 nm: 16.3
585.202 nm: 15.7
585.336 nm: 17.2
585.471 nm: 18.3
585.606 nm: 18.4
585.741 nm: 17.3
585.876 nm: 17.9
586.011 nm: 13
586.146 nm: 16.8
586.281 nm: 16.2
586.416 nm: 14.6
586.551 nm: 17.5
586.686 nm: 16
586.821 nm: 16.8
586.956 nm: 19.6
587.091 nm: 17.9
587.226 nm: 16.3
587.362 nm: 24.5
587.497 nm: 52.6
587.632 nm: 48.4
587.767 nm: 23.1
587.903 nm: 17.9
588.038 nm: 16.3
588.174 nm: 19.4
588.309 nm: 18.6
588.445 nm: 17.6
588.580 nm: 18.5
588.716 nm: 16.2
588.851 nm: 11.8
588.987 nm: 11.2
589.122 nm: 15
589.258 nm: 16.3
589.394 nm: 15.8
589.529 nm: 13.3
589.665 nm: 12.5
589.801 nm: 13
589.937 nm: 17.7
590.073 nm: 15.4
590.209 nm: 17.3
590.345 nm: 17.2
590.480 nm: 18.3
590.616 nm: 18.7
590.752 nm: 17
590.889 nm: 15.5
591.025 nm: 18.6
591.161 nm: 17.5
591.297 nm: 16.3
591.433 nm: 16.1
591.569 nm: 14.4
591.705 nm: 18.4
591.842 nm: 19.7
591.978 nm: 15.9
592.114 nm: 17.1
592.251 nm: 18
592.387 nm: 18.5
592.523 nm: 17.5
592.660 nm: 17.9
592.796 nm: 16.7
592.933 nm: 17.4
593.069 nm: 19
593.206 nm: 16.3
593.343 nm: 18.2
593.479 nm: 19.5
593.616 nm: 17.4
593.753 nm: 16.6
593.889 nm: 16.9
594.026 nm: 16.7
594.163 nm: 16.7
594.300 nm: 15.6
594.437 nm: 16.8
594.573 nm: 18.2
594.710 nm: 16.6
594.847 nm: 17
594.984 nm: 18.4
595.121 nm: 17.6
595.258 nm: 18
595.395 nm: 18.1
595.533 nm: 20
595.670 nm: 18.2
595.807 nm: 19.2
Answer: 0.490 nm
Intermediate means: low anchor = 20.7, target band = 16.5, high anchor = 17.4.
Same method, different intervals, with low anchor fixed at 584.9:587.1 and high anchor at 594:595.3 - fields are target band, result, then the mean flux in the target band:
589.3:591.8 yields 0.09 nm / 16.3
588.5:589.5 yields 0.11 nm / 15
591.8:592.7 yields -0.04 nm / 17.7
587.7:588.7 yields -0.11 nm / 18.6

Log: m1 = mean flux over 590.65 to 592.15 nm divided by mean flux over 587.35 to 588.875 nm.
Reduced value 0.71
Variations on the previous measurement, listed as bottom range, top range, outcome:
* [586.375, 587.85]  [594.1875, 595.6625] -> 0.72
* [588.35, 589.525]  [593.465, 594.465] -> 1.11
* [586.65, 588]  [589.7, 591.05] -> 0.66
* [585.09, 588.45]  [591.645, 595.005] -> 0.86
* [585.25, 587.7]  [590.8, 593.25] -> 0.82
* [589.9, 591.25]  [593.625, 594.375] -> 0.96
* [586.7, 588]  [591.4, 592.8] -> 0.68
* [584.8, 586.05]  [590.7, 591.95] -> 1.02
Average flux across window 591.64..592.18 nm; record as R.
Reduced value 17.8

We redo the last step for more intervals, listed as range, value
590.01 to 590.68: 17.4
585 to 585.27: 16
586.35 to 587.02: 16.9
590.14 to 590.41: 17.2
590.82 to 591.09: 17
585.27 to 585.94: 17.8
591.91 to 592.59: 17.4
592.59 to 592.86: 17.3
